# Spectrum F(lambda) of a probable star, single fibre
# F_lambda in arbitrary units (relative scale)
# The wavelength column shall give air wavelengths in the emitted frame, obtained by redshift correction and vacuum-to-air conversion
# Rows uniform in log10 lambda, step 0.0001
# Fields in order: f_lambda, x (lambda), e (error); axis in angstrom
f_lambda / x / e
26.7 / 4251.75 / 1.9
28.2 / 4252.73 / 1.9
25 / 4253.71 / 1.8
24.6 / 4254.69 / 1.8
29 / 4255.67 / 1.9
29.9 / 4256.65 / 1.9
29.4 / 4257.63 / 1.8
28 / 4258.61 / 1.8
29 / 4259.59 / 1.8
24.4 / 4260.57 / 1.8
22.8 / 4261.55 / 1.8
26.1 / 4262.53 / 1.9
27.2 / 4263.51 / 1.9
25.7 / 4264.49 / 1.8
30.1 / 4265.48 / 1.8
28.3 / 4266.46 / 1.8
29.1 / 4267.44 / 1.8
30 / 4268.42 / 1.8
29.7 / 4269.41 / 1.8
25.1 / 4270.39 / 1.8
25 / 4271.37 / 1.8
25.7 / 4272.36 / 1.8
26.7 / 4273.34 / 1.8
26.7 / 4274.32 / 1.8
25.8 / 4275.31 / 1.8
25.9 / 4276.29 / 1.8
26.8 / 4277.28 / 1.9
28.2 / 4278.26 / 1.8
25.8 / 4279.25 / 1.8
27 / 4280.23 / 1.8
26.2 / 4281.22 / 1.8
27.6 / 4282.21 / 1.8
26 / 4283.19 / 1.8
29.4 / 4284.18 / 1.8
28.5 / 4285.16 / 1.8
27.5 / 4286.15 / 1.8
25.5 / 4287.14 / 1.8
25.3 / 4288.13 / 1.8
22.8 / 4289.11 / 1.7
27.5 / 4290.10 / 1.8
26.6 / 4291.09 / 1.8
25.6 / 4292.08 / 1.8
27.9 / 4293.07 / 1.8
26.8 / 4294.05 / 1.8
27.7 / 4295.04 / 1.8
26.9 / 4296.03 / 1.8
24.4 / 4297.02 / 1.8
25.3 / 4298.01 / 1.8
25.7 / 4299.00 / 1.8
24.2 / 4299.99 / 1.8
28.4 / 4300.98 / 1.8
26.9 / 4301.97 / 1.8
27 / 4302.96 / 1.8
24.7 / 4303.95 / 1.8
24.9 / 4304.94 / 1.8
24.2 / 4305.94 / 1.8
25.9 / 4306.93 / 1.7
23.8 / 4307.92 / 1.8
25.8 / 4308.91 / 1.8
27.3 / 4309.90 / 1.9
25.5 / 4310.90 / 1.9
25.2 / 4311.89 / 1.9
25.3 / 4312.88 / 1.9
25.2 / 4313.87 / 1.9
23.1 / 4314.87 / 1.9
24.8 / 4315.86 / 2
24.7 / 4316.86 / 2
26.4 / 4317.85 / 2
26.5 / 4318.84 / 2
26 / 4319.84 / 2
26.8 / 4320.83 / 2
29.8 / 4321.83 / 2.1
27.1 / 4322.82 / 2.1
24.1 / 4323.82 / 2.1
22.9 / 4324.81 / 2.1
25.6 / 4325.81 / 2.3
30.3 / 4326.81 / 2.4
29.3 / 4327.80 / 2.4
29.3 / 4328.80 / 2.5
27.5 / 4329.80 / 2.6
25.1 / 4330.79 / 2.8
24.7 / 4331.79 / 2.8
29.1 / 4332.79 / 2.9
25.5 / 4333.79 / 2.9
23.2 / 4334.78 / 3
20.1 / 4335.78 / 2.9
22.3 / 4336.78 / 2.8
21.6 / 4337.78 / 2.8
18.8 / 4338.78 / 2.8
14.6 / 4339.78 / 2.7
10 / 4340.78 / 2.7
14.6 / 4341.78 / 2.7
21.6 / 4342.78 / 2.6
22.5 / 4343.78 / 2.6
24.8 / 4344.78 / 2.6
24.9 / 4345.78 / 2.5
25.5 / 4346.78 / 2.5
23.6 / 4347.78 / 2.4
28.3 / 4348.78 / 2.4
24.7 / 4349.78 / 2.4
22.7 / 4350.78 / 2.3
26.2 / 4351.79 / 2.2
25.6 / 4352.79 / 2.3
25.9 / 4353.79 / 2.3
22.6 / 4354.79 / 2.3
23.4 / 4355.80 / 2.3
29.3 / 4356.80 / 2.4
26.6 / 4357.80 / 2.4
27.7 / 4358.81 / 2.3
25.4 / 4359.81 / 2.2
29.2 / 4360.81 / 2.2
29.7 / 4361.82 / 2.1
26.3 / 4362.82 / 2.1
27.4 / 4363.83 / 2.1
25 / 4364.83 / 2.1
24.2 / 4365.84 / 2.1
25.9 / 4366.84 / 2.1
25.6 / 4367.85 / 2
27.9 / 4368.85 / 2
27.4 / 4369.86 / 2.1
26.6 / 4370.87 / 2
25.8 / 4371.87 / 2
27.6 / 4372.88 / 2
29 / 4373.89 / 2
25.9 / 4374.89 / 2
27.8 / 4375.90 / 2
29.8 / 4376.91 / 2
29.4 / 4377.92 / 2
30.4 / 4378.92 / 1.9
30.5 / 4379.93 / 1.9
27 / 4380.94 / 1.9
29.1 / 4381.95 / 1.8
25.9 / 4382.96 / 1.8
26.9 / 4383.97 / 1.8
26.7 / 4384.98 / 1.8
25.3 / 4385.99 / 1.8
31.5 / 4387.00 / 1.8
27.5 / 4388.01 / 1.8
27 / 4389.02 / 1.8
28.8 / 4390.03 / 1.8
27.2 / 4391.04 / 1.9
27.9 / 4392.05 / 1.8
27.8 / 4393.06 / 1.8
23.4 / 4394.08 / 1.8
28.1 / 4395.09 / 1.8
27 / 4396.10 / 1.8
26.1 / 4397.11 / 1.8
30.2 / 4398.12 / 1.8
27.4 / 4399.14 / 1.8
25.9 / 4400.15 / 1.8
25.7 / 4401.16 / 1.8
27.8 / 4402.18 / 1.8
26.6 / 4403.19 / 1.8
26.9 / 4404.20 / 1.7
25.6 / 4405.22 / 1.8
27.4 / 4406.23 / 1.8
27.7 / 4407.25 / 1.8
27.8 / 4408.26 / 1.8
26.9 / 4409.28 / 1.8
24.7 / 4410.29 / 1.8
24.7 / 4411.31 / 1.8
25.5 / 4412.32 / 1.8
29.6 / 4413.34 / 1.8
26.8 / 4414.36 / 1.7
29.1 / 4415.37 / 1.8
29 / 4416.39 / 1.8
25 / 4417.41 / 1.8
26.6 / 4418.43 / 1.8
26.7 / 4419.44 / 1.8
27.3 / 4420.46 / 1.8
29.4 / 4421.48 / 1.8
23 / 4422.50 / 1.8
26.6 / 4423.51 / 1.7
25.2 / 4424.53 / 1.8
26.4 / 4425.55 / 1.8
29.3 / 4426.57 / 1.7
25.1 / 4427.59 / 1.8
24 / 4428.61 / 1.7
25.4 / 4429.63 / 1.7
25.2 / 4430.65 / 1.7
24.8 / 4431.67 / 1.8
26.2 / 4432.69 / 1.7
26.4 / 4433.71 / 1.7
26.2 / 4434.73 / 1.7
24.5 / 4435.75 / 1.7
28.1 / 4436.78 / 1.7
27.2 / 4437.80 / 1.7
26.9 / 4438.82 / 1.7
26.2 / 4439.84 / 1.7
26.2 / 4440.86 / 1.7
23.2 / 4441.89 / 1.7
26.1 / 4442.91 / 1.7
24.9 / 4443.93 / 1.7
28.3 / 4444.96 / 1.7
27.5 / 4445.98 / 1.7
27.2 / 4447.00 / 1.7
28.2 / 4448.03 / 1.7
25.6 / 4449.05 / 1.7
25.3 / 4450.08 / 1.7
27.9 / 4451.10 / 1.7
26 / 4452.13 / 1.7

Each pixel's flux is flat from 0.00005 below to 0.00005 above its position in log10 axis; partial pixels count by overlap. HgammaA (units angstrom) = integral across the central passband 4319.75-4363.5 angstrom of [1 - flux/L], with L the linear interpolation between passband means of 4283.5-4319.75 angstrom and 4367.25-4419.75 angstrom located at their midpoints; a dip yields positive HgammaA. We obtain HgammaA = 3.09 angstrom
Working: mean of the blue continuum 25.9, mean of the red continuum 27.3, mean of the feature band 24.7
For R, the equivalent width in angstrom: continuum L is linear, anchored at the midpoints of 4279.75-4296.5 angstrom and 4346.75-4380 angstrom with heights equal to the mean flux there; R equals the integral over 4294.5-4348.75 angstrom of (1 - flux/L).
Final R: 4.2 angstrom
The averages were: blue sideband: 26.7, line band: 24.7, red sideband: 26.7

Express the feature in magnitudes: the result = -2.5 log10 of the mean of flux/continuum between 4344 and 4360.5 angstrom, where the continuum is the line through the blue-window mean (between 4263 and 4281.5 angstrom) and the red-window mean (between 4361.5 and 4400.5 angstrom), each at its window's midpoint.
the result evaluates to 0.08 mag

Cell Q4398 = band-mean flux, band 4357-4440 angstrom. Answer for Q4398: 27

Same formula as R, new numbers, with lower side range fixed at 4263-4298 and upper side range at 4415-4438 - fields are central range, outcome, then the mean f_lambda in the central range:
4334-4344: 2.86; 19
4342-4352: 0.93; 24.2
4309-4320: 0.53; 25.4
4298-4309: 0.50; 25.6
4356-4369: -0.13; 26.8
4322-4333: -0.06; 26.8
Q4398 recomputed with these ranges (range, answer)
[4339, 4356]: 22.4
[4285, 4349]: 24.9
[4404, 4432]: 26.5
